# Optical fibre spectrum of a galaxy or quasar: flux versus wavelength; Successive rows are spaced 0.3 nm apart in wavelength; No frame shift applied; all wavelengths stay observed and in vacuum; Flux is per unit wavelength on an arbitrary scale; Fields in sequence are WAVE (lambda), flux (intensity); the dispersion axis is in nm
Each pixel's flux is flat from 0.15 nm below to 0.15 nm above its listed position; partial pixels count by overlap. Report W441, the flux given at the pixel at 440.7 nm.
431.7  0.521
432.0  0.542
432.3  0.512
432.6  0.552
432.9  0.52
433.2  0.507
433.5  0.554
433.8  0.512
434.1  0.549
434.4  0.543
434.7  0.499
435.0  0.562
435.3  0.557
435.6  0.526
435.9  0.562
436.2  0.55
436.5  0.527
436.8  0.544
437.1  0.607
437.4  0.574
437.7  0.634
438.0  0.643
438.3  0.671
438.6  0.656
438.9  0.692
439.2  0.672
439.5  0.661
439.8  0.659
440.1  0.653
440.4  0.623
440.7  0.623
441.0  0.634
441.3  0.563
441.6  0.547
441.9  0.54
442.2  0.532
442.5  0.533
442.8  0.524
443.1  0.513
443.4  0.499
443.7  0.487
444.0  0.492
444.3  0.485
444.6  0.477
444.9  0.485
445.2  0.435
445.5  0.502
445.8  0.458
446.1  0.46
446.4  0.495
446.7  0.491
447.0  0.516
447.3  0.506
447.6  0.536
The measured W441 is 0.623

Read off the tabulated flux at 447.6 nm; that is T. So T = 0.536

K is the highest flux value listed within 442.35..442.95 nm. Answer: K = 0.533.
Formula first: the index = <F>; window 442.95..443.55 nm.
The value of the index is 0.506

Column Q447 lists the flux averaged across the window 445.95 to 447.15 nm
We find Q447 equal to 0.49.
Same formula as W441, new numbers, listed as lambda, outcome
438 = 0.643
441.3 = 0.563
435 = 0.562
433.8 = 0.512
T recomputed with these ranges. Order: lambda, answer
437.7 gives 0.634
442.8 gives 0.524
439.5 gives 0.661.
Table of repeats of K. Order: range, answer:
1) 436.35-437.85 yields 0.634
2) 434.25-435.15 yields 0.562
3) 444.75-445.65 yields 0.502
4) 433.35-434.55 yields 0.554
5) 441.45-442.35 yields 0.547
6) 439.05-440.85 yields 0.672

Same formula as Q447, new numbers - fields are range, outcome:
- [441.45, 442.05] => 0.543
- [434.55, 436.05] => 0.541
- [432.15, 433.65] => 0.529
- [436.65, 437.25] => 0.576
